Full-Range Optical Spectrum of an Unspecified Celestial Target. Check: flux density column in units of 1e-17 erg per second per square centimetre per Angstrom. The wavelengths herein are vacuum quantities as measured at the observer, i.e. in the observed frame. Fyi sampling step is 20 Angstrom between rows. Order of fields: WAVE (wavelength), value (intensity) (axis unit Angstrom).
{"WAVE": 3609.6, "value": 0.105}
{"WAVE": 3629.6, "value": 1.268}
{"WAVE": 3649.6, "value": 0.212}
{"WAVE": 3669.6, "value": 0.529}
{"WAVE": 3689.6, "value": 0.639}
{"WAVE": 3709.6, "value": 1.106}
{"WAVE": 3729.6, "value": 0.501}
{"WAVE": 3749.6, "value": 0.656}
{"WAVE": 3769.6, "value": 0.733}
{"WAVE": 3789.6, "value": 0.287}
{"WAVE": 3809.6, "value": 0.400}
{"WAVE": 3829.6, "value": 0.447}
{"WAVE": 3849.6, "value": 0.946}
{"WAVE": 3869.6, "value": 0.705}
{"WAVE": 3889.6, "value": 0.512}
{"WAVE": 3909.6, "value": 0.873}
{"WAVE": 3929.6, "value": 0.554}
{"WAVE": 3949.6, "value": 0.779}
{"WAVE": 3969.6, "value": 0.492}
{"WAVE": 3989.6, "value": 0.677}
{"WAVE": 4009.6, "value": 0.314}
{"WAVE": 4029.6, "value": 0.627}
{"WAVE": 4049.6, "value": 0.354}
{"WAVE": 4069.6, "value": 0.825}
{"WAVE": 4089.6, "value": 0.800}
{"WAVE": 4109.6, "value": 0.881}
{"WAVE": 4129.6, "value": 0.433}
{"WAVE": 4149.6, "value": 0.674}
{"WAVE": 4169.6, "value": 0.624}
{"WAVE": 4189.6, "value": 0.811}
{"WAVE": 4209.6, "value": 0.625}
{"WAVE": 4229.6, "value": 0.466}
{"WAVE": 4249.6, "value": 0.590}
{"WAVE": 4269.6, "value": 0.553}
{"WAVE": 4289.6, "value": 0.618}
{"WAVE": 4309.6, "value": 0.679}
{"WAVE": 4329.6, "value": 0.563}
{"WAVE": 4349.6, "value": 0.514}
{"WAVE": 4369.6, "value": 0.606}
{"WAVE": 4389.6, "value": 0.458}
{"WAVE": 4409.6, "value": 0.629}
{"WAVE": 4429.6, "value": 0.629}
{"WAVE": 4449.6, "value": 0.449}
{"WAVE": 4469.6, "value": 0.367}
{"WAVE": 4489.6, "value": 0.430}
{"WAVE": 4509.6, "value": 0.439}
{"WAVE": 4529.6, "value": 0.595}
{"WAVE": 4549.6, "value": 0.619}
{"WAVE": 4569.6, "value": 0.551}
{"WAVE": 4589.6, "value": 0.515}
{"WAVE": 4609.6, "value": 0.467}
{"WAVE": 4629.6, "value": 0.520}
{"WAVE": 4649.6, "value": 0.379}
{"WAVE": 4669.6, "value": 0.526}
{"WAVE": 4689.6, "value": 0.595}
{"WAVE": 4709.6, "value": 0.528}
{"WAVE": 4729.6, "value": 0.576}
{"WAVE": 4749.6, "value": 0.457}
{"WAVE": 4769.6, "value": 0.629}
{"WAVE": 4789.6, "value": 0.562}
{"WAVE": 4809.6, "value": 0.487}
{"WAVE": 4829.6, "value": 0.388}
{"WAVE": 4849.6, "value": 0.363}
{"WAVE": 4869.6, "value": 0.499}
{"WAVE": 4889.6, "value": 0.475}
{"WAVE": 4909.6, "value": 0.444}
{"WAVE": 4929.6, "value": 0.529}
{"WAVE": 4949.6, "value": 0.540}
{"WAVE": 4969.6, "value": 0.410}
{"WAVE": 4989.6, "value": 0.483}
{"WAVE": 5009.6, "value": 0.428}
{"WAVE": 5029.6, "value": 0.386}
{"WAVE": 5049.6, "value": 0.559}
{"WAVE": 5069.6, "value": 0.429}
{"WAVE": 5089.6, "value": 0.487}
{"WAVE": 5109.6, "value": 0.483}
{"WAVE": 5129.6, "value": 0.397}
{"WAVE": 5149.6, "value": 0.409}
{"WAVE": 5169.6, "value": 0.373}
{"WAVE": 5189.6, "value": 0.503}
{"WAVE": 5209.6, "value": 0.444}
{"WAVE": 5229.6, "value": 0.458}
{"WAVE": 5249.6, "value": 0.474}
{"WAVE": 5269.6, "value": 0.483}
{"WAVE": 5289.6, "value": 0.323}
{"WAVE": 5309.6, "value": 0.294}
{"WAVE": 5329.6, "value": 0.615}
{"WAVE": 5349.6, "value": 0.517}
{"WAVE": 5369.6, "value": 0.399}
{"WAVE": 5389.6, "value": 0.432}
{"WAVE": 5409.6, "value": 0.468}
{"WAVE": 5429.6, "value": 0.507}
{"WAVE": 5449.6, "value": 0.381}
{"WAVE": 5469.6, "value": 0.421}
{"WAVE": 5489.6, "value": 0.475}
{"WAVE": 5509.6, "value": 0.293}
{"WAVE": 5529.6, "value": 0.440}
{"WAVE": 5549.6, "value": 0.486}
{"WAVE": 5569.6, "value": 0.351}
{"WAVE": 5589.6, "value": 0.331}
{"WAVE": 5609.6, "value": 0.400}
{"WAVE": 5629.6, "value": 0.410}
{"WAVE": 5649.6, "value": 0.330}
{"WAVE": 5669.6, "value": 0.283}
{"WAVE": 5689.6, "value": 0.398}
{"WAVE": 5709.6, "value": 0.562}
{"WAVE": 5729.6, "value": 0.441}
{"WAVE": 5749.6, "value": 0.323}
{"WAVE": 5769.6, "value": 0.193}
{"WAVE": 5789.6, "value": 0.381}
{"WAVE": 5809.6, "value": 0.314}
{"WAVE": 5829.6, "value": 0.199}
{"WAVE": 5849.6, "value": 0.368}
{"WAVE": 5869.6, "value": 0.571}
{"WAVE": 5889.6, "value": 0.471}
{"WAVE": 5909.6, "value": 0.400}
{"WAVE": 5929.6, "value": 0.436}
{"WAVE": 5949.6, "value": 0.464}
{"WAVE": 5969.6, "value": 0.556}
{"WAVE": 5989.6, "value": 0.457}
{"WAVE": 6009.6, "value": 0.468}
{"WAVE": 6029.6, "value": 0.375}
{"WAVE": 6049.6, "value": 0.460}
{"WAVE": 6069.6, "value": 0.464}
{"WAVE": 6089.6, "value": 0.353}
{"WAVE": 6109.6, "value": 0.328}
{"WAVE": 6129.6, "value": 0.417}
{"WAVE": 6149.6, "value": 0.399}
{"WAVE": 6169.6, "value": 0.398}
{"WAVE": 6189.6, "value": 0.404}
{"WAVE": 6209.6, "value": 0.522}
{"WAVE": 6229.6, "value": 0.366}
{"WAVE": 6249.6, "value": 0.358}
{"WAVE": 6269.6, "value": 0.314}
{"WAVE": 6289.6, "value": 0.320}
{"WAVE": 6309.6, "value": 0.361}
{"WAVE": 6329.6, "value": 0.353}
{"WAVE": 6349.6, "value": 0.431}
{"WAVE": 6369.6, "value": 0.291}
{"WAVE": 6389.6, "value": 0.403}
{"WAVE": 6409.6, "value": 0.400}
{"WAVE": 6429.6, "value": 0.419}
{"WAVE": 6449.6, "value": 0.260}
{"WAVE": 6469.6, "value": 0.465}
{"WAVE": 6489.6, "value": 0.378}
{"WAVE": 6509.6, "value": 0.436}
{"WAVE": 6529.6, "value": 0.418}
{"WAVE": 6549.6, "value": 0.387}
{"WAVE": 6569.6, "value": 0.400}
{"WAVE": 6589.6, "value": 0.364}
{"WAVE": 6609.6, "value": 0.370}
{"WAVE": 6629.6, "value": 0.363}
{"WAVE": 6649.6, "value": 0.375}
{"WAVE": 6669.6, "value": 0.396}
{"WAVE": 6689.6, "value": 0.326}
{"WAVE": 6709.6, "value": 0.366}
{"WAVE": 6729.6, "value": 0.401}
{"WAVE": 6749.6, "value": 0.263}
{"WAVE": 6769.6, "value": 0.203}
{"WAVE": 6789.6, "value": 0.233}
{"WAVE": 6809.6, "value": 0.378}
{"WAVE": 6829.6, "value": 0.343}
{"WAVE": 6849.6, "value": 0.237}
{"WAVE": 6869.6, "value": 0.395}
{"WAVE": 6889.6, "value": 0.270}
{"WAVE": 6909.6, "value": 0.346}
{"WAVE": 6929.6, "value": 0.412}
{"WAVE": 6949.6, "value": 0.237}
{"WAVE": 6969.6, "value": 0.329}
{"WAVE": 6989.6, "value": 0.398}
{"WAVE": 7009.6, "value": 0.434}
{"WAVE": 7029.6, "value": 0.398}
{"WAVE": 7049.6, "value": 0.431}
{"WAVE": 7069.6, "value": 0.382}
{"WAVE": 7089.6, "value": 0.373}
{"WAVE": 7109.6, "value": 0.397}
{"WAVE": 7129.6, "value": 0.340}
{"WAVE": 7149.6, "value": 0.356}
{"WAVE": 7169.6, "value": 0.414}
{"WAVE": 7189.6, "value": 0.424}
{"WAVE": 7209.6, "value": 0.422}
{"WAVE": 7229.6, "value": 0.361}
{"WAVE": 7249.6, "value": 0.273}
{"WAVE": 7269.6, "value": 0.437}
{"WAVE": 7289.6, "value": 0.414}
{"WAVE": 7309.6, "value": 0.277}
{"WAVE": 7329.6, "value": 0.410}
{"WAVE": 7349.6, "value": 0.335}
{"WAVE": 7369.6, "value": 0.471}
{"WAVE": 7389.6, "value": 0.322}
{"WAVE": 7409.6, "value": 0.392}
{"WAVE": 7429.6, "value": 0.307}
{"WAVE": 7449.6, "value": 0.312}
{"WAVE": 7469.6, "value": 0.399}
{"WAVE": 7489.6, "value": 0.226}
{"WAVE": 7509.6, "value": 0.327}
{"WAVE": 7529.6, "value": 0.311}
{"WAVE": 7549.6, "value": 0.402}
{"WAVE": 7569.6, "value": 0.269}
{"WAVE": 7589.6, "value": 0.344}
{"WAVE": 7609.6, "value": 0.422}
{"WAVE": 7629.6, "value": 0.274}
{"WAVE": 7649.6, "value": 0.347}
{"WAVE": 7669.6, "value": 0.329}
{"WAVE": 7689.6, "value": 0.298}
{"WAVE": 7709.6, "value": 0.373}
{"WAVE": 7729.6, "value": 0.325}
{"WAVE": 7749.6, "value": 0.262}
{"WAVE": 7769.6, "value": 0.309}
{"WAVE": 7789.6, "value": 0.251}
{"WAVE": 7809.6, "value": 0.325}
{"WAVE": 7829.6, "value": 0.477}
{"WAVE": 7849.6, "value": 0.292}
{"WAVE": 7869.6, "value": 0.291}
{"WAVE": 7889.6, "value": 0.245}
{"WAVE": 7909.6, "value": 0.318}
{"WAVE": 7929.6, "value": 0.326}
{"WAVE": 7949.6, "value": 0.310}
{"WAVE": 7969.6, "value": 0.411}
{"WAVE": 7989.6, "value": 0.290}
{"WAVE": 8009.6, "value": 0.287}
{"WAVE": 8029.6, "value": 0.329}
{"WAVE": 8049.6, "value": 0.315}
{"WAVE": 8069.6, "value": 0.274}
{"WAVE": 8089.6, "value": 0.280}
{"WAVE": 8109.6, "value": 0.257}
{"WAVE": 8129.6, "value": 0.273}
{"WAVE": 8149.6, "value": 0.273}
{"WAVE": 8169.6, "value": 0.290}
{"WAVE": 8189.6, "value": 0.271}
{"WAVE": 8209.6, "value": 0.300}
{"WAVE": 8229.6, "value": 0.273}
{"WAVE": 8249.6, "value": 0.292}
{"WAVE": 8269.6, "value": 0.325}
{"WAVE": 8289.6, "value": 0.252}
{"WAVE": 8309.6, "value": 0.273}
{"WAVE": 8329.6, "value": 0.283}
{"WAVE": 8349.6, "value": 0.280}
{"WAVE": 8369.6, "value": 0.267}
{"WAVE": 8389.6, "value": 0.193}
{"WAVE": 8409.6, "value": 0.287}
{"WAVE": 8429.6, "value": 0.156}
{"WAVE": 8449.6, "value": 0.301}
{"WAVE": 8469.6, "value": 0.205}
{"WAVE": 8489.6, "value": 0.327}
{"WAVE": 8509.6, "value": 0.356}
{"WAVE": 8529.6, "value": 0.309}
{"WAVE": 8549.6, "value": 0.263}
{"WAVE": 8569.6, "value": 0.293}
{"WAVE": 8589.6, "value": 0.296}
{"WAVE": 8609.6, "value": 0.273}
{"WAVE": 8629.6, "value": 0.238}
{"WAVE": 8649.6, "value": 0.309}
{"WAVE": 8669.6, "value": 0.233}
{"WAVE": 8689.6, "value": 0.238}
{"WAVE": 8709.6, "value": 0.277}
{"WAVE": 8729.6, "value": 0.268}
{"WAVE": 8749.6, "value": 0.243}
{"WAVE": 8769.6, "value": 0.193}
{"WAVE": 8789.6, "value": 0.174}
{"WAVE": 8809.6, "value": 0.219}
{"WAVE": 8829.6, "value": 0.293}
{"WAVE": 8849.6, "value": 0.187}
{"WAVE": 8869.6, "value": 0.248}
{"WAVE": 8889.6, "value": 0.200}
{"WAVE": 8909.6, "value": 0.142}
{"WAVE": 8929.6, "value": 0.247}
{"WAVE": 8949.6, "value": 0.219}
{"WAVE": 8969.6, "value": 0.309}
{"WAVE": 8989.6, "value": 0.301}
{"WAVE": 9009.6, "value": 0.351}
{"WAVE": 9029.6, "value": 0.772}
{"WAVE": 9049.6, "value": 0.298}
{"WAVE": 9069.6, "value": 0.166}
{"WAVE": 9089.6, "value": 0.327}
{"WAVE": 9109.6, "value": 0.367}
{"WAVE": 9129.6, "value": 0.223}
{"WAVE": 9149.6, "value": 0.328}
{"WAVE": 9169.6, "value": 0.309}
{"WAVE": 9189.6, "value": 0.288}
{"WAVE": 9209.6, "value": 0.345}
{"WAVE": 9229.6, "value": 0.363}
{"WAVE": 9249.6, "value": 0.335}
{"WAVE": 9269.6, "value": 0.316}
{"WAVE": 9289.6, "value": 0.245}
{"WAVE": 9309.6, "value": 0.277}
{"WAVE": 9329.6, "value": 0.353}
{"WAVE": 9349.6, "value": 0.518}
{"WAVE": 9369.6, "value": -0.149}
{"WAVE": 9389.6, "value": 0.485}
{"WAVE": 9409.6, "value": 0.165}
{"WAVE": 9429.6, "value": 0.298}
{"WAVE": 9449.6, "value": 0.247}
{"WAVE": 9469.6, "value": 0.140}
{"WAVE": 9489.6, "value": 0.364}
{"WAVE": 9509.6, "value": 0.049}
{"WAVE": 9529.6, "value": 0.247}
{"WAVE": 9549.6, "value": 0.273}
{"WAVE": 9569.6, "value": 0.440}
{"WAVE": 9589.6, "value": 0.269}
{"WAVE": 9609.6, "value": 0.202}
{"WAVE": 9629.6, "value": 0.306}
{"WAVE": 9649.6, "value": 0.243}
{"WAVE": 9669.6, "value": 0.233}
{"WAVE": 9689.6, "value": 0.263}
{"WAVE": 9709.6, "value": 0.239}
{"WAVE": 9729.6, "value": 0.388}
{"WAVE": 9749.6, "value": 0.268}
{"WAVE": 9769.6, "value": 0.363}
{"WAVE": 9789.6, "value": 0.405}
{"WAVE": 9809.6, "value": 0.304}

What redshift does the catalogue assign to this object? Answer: 1.420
